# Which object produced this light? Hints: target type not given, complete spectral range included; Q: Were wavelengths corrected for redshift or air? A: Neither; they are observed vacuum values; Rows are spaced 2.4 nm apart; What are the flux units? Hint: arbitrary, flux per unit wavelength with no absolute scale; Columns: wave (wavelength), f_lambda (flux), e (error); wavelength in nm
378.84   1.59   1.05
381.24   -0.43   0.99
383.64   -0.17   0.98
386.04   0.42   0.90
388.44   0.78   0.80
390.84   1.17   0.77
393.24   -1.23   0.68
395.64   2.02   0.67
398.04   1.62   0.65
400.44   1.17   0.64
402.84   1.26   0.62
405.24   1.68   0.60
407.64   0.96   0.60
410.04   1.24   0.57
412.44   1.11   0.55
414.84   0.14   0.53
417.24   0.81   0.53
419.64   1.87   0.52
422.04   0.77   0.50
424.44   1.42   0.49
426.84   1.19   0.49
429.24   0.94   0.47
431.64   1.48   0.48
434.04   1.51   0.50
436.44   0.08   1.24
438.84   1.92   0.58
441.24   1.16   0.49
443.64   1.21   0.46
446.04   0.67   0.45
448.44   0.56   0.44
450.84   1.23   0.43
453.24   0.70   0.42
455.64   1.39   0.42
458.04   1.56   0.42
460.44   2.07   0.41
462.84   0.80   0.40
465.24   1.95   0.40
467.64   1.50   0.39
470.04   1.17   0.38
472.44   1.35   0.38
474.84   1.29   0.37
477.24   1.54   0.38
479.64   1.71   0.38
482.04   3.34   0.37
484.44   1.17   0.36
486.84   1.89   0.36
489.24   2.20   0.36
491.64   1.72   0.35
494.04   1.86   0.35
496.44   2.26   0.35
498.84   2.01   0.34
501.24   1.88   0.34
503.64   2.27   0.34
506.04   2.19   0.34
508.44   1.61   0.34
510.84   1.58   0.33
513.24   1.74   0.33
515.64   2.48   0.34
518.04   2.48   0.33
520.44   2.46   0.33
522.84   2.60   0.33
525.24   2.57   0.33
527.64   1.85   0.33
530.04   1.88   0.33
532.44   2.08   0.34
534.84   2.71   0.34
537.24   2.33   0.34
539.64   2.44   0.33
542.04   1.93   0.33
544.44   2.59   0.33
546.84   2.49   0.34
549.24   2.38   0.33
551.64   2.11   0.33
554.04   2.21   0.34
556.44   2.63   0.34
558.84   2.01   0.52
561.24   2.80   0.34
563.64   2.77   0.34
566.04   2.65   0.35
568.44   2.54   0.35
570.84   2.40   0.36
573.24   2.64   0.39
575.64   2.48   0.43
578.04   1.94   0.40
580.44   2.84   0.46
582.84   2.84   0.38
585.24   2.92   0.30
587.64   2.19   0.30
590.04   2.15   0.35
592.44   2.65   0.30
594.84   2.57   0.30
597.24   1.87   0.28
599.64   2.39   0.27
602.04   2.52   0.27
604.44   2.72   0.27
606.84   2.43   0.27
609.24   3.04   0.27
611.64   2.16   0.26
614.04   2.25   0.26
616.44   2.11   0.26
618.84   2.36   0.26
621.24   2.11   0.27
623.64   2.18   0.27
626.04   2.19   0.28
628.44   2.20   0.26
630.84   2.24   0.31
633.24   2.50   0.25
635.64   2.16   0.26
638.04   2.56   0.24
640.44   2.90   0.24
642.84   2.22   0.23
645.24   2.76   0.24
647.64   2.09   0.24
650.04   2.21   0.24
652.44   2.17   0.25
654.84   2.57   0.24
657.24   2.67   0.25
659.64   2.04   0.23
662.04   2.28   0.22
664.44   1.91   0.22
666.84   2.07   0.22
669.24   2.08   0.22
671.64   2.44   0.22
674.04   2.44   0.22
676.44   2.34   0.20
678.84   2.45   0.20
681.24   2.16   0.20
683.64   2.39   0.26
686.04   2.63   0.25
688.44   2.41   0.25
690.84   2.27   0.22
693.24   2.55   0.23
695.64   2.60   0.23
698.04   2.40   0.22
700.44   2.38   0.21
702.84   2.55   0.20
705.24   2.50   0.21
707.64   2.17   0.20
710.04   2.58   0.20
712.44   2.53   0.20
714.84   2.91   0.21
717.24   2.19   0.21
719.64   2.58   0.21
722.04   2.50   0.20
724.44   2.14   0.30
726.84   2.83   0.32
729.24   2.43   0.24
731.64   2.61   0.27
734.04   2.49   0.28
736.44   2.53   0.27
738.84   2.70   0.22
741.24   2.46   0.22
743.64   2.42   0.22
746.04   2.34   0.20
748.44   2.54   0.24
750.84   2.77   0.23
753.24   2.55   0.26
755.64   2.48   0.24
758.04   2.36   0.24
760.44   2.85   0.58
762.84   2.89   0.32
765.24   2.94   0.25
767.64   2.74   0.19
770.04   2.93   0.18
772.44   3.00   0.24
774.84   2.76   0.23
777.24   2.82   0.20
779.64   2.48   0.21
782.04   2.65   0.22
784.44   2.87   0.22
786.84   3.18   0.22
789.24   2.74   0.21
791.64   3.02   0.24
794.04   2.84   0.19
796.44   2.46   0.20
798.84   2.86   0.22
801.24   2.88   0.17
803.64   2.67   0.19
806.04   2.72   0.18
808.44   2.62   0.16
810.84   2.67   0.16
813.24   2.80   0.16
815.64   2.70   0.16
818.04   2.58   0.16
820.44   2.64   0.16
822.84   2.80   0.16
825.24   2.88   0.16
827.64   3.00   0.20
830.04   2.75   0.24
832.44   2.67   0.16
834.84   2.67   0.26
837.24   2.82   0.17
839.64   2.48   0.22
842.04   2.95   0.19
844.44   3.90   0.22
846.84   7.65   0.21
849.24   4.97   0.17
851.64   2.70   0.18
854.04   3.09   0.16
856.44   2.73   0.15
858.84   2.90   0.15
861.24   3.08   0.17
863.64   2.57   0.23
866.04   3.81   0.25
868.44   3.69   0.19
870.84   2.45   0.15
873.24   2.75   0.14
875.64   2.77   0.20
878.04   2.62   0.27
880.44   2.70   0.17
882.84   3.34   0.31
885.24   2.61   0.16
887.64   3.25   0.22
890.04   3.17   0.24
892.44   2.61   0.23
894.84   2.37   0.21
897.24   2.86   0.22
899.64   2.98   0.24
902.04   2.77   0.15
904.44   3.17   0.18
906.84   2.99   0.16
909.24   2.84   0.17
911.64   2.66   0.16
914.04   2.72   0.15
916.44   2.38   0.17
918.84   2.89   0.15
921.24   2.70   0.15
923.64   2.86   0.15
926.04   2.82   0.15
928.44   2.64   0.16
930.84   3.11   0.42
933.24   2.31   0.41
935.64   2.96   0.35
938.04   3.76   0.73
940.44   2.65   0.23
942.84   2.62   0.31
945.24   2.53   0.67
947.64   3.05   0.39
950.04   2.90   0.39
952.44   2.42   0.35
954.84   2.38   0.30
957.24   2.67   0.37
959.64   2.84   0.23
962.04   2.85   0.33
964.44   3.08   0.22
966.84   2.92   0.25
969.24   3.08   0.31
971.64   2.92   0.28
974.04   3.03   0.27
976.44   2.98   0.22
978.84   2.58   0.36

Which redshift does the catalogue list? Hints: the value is 0.29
